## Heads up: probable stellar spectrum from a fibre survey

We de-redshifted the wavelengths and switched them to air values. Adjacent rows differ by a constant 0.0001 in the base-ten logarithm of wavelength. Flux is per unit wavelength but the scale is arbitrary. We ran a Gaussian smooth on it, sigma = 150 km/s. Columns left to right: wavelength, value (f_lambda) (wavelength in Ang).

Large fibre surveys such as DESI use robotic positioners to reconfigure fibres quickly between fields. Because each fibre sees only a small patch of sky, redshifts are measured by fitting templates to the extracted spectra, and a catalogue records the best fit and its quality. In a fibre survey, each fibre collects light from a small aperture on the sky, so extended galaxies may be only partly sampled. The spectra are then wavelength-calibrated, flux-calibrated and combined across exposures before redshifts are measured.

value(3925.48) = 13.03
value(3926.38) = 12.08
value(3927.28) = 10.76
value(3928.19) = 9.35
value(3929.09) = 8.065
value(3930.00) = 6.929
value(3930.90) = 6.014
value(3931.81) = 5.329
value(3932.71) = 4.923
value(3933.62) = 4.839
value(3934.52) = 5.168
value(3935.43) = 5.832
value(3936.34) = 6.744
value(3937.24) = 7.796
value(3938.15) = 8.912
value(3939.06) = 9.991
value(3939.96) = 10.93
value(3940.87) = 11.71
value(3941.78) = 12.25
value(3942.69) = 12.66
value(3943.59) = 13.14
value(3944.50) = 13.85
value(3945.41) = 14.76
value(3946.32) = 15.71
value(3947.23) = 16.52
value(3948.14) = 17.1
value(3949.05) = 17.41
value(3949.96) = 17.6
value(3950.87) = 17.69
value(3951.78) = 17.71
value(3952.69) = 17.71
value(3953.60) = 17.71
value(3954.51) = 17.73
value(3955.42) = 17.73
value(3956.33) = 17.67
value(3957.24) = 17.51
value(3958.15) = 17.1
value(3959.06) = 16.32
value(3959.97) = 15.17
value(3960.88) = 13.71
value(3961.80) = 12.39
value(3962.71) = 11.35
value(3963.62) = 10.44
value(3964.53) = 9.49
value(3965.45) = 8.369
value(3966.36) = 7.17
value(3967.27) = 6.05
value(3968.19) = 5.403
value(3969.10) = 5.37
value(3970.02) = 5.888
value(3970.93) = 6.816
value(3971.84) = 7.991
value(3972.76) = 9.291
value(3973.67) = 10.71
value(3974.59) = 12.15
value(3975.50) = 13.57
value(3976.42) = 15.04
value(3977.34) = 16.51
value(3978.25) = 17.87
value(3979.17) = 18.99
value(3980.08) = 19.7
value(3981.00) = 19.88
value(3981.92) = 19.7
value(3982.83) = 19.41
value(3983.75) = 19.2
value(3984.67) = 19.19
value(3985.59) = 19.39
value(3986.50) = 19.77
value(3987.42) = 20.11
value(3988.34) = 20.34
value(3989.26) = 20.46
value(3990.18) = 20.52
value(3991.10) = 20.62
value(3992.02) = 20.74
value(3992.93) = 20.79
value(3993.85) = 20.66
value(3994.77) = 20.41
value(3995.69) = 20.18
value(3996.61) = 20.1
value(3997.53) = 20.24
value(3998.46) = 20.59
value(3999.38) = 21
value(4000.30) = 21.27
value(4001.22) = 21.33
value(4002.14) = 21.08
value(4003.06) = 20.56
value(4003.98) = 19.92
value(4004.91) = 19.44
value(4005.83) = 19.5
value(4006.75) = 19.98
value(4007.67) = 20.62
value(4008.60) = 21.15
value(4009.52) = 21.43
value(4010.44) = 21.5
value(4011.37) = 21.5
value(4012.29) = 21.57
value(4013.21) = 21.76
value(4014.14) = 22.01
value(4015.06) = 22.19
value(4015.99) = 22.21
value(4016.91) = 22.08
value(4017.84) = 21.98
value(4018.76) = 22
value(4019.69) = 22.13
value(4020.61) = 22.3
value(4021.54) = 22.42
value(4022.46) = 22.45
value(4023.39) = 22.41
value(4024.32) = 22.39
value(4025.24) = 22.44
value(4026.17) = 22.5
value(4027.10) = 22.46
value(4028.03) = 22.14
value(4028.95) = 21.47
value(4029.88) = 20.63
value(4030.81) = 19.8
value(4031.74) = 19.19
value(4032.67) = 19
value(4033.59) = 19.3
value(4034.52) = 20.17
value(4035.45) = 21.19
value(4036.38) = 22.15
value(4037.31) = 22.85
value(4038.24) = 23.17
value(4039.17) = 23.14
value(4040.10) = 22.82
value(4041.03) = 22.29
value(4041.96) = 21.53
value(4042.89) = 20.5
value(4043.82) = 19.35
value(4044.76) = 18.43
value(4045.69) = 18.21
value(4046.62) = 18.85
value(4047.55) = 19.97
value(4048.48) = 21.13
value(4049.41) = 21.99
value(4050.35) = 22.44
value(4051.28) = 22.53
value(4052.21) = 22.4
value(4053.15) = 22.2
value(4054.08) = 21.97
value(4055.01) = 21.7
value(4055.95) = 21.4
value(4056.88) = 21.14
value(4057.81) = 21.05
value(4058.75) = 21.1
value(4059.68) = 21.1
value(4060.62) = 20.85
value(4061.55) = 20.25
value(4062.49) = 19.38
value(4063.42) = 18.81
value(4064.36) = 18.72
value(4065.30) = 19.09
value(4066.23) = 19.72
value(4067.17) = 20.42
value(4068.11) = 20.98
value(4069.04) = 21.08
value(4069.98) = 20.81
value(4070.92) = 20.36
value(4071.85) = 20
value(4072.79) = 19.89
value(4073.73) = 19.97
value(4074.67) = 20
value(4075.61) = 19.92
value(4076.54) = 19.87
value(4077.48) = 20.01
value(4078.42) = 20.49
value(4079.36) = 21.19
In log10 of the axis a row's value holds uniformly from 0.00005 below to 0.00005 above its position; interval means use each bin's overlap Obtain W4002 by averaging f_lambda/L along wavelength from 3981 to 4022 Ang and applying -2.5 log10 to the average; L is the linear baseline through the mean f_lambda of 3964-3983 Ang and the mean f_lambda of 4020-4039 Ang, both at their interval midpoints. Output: -0.242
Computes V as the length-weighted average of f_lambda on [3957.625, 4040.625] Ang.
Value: 18.5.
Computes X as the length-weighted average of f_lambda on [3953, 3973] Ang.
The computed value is 11.7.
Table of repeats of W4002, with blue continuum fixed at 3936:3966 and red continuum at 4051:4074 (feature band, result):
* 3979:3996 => -0.230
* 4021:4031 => -0.187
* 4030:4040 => -0.109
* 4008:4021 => -0.221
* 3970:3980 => 0.207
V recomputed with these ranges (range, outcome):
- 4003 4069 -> 21.1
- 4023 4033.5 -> 21.2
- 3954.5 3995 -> 15.2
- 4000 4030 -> 21.6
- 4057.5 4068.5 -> 20.1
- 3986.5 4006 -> 20.5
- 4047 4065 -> 21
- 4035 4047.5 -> 21.1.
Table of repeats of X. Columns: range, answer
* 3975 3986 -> 18.2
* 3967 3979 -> 10.5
